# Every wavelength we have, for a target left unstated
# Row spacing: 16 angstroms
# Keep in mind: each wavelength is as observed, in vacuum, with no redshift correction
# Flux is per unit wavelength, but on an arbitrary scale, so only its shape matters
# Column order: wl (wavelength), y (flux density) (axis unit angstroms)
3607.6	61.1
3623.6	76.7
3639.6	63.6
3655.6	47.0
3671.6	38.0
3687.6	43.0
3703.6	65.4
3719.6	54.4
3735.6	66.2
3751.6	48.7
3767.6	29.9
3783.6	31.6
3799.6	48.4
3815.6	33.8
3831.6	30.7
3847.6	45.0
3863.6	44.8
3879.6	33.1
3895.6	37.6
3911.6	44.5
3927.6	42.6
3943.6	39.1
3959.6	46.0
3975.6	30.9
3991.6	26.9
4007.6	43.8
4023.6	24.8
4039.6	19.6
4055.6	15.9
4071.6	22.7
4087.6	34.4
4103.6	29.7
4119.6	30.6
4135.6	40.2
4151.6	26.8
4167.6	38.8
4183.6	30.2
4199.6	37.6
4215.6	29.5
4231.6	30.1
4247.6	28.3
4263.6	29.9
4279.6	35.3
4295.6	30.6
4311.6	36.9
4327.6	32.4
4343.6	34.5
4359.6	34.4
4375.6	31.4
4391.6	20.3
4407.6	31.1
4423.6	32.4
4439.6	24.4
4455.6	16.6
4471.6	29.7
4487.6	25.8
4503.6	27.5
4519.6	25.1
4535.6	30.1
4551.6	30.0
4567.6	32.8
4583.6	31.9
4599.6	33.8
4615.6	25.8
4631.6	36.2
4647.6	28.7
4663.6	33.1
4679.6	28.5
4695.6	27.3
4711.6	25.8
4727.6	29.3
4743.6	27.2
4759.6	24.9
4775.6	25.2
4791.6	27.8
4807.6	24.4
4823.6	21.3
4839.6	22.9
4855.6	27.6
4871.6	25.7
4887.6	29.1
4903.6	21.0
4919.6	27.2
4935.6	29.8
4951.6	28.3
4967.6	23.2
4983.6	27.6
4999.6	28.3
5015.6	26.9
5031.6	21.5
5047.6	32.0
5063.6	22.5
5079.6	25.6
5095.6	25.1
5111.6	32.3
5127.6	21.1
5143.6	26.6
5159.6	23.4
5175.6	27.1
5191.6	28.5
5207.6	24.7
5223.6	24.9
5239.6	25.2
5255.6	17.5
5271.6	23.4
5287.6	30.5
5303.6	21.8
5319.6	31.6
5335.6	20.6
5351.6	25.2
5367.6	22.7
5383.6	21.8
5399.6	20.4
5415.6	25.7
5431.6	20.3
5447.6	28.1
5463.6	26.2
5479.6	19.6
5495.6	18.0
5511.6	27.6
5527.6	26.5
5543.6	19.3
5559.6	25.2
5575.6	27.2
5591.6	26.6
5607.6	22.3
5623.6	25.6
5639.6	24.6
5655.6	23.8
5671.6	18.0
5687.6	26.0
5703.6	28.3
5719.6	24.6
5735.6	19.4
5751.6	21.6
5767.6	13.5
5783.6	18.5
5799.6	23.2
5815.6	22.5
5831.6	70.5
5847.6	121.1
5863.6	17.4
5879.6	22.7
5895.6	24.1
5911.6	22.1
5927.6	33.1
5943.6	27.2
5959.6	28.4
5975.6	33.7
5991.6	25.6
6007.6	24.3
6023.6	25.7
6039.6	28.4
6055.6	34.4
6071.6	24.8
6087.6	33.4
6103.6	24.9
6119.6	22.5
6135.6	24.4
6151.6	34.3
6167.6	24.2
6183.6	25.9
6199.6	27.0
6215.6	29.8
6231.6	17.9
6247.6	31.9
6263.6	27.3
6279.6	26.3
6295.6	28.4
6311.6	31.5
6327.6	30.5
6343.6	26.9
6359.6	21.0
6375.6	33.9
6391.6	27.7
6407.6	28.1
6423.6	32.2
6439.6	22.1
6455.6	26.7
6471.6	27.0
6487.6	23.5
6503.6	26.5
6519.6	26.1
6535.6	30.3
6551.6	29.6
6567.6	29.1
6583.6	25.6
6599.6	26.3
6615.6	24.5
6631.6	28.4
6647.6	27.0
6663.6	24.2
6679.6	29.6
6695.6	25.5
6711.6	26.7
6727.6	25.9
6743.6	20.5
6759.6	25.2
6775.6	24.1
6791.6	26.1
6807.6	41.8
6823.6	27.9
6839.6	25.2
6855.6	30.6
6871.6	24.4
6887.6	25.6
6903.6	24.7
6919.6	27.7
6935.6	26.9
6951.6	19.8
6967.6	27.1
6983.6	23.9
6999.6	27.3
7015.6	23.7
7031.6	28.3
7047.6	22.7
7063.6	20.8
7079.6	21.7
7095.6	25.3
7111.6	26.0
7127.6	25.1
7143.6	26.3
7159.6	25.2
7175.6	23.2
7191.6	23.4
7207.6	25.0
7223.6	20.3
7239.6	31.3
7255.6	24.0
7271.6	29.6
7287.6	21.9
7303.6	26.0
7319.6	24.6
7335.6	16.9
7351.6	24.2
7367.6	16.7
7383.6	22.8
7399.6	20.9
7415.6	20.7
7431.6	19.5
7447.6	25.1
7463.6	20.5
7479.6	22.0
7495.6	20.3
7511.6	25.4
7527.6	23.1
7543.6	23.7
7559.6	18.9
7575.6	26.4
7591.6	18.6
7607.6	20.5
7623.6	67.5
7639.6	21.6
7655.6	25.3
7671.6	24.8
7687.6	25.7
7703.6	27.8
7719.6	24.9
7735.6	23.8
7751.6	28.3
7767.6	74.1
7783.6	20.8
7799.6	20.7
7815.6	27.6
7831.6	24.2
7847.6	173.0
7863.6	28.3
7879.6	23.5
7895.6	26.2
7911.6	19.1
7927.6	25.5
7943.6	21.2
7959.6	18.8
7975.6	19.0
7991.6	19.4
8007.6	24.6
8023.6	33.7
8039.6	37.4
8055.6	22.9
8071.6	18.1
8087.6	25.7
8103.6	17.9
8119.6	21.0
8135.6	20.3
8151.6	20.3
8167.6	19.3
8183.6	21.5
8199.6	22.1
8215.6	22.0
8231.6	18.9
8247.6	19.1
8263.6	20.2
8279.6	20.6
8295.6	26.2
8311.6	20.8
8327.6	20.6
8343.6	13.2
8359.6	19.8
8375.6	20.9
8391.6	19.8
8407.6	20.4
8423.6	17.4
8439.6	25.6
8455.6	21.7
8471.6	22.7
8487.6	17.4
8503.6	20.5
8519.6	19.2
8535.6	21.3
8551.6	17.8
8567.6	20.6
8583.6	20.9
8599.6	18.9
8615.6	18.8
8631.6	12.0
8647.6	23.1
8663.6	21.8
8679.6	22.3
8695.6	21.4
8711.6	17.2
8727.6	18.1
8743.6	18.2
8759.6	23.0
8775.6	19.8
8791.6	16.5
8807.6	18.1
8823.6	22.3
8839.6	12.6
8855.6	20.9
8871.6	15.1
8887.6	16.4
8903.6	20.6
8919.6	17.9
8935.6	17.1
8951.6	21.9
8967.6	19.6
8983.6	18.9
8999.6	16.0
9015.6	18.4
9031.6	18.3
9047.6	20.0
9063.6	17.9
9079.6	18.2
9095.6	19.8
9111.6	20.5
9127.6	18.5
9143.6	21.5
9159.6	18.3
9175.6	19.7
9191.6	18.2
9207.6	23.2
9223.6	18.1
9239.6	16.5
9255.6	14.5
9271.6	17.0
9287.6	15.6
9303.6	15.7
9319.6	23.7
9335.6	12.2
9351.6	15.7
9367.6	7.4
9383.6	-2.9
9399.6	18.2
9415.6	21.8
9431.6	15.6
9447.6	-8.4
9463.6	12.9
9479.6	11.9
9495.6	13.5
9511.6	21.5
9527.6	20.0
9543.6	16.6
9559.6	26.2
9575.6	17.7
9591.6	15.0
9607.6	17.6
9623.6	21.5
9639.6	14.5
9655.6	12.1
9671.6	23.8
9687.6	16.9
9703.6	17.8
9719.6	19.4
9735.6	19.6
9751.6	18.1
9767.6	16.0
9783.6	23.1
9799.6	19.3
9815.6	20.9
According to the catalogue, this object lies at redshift 0.567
